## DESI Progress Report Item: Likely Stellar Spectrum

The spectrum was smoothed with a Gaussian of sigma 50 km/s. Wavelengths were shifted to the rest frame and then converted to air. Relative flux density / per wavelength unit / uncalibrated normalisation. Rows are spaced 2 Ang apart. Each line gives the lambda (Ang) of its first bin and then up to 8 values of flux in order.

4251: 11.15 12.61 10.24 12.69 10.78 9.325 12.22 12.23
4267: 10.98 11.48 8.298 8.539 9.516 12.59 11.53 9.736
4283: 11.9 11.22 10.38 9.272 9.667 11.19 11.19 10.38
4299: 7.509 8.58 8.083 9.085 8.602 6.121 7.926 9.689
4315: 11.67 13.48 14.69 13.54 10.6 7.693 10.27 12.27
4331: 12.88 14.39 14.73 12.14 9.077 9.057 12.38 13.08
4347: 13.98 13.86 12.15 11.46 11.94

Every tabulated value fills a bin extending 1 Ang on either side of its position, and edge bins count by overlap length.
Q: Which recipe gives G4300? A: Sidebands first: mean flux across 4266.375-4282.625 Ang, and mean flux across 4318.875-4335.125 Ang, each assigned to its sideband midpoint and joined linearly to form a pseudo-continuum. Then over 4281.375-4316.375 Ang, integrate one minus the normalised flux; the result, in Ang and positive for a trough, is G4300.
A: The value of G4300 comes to 4.8 Ang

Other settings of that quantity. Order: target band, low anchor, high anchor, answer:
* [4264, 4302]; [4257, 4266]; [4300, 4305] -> -2.02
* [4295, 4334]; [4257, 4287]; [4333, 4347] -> 4.08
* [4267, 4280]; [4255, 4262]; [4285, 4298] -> 0.32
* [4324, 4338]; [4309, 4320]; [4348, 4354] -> -0.43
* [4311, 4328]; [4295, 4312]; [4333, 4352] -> -2.06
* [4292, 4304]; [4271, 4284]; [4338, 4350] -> 1.55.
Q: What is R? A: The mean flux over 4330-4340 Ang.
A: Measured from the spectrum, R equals 12.6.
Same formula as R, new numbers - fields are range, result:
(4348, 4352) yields 13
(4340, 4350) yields 12.5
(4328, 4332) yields 12.6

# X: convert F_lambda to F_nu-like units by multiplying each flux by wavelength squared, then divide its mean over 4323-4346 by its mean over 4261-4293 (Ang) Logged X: 1.12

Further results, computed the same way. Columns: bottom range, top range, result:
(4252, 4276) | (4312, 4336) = 1.16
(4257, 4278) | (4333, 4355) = 1.19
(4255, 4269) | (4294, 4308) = 0.82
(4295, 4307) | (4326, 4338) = 1.45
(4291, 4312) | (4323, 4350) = 1.36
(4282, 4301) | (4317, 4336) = 1.23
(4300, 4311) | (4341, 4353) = 1.59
